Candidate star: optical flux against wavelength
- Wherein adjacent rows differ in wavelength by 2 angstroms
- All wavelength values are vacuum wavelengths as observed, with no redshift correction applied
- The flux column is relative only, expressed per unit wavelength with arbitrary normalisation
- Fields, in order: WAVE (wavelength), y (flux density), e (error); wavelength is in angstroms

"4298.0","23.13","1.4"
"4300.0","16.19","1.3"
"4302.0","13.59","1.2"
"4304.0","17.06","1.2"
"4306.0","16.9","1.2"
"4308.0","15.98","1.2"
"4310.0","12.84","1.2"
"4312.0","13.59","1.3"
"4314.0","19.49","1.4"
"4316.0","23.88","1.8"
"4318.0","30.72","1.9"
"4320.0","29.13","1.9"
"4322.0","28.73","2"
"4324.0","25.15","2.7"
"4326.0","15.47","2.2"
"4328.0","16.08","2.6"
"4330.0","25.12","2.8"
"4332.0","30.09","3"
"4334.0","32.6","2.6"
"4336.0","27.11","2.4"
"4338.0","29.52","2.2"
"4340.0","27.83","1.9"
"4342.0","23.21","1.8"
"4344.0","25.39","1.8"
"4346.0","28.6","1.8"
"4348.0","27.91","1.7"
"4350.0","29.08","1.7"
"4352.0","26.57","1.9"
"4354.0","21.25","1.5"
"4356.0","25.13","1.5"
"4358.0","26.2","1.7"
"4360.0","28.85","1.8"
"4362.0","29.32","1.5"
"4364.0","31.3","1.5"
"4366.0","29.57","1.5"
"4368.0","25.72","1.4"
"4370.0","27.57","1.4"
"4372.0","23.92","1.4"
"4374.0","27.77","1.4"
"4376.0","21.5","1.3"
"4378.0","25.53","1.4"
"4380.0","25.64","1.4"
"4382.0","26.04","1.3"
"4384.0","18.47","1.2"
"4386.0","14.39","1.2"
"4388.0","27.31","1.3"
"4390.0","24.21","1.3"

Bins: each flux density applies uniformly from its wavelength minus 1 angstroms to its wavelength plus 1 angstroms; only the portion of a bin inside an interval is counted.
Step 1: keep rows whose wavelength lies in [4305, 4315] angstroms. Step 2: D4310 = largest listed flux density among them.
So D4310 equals 19.49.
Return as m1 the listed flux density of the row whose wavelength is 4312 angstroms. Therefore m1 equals 13.59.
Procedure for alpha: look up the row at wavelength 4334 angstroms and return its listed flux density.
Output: 32.6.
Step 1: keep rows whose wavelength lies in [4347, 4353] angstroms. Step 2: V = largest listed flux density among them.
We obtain 29.08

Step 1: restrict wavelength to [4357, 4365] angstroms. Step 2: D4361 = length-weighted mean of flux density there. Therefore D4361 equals 28.9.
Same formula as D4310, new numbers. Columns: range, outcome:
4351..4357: 26.57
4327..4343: 32.6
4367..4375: 27.77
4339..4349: 28.6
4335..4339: 29.52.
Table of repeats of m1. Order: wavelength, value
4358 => 26.2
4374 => 27.77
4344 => 25.39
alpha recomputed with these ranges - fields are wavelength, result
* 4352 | 26.57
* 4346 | 28.6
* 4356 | 25.13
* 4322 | 28.73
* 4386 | 14.39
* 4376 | 21.5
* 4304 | 17.06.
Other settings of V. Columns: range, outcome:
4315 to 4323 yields 30.72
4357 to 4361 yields 28.85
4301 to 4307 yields 17.06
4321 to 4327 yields 28.73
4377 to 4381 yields 25.64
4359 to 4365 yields 31.3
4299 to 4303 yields 16.19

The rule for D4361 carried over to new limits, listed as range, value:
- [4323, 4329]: 18.9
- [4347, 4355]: 26.2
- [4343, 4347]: 27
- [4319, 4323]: 28.9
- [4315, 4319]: 27.3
